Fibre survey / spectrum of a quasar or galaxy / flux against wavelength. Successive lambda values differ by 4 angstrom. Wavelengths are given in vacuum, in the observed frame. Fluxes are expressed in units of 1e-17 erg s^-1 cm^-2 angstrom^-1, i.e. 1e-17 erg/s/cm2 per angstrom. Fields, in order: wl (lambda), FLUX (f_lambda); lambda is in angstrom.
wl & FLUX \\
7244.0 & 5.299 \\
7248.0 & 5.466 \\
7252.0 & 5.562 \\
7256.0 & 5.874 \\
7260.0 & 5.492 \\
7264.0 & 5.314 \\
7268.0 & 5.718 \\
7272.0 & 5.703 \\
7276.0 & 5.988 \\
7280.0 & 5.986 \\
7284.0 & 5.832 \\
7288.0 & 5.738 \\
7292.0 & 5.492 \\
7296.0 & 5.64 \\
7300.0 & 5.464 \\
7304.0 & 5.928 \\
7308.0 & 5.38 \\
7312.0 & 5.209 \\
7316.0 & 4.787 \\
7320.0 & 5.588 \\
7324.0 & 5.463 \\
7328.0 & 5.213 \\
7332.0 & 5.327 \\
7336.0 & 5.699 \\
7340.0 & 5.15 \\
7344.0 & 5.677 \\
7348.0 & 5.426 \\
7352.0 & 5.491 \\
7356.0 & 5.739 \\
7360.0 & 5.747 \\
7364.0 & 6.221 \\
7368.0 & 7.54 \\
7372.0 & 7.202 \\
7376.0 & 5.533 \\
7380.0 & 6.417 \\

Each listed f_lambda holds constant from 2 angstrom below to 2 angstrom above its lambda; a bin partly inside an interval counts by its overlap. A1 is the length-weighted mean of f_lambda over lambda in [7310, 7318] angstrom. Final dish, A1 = 5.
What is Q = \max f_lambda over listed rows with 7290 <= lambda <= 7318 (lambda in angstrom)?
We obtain 5.928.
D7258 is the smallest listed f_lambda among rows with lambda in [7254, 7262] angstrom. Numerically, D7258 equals 5.492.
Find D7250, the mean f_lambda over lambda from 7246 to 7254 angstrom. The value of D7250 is 5.51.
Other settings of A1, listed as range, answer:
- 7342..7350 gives 5.55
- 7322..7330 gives 5.34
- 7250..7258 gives 5.72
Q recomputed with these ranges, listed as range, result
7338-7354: 5.677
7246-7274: 5.874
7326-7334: 5.327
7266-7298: 5.988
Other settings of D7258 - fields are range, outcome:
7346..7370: 5.426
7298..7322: 4.787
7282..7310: 5.38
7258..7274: 5.314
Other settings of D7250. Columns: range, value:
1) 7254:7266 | 5.56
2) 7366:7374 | 7.37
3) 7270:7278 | 5.85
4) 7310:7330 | 5.25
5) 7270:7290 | 5.85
